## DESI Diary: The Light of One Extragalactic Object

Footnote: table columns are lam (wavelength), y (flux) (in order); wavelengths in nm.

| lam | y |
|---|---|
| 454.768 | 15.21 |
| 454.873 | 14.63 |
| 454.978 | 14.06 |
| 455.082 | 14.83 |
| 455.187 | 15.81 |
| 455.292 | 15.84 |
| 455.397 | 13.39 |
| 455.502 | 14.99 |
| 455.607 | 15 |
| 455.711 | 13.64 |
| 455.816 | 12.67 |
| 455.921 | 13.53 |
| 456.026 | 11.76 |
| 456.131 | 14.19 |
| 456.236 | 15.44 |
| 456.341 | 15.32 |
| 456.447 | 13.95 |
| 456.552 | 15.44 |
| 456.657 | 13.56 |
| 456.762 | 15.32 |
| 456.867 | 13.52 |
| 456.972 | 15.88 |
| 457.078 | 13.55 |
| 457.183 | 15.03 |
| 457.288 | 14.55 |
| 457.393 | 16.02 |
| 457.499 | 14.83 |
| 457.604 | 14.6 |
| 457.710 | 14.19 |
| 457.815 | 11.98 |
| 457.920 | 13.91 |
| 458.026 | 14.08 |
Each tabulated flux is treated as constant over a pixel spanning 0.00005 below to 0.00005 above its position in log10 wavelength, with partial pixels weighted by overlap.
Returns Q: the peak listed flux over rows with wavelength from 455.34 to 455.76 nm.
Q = 15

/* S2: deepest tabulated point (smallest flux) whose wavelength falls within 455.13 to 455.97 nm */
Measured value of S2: 12.67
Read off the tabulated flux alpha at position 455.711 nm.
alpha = 13.64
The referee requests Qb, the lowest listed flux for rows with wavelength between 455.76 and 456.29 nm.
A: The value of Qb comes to 11.76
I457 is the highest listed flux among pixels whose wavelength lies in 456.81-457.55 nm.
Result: 16.02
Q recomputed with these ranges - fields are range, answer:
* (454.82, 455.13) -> 14.83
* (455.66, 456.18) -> 14.19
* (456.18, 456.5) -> 15.44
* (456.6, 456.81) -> 15.32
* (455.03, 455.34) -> 15.84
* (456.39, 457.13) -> 15.88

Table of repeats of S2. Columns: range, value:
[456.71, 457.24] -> 13.52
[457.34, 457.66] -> 14.6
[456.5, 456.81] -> 13.56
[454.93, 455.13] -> 14.06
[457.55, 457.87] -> 11.98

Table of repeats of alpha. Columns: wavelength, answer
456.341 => 15.32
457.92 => 13.91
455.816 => 12.67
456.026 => 11.76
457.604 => 14.6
